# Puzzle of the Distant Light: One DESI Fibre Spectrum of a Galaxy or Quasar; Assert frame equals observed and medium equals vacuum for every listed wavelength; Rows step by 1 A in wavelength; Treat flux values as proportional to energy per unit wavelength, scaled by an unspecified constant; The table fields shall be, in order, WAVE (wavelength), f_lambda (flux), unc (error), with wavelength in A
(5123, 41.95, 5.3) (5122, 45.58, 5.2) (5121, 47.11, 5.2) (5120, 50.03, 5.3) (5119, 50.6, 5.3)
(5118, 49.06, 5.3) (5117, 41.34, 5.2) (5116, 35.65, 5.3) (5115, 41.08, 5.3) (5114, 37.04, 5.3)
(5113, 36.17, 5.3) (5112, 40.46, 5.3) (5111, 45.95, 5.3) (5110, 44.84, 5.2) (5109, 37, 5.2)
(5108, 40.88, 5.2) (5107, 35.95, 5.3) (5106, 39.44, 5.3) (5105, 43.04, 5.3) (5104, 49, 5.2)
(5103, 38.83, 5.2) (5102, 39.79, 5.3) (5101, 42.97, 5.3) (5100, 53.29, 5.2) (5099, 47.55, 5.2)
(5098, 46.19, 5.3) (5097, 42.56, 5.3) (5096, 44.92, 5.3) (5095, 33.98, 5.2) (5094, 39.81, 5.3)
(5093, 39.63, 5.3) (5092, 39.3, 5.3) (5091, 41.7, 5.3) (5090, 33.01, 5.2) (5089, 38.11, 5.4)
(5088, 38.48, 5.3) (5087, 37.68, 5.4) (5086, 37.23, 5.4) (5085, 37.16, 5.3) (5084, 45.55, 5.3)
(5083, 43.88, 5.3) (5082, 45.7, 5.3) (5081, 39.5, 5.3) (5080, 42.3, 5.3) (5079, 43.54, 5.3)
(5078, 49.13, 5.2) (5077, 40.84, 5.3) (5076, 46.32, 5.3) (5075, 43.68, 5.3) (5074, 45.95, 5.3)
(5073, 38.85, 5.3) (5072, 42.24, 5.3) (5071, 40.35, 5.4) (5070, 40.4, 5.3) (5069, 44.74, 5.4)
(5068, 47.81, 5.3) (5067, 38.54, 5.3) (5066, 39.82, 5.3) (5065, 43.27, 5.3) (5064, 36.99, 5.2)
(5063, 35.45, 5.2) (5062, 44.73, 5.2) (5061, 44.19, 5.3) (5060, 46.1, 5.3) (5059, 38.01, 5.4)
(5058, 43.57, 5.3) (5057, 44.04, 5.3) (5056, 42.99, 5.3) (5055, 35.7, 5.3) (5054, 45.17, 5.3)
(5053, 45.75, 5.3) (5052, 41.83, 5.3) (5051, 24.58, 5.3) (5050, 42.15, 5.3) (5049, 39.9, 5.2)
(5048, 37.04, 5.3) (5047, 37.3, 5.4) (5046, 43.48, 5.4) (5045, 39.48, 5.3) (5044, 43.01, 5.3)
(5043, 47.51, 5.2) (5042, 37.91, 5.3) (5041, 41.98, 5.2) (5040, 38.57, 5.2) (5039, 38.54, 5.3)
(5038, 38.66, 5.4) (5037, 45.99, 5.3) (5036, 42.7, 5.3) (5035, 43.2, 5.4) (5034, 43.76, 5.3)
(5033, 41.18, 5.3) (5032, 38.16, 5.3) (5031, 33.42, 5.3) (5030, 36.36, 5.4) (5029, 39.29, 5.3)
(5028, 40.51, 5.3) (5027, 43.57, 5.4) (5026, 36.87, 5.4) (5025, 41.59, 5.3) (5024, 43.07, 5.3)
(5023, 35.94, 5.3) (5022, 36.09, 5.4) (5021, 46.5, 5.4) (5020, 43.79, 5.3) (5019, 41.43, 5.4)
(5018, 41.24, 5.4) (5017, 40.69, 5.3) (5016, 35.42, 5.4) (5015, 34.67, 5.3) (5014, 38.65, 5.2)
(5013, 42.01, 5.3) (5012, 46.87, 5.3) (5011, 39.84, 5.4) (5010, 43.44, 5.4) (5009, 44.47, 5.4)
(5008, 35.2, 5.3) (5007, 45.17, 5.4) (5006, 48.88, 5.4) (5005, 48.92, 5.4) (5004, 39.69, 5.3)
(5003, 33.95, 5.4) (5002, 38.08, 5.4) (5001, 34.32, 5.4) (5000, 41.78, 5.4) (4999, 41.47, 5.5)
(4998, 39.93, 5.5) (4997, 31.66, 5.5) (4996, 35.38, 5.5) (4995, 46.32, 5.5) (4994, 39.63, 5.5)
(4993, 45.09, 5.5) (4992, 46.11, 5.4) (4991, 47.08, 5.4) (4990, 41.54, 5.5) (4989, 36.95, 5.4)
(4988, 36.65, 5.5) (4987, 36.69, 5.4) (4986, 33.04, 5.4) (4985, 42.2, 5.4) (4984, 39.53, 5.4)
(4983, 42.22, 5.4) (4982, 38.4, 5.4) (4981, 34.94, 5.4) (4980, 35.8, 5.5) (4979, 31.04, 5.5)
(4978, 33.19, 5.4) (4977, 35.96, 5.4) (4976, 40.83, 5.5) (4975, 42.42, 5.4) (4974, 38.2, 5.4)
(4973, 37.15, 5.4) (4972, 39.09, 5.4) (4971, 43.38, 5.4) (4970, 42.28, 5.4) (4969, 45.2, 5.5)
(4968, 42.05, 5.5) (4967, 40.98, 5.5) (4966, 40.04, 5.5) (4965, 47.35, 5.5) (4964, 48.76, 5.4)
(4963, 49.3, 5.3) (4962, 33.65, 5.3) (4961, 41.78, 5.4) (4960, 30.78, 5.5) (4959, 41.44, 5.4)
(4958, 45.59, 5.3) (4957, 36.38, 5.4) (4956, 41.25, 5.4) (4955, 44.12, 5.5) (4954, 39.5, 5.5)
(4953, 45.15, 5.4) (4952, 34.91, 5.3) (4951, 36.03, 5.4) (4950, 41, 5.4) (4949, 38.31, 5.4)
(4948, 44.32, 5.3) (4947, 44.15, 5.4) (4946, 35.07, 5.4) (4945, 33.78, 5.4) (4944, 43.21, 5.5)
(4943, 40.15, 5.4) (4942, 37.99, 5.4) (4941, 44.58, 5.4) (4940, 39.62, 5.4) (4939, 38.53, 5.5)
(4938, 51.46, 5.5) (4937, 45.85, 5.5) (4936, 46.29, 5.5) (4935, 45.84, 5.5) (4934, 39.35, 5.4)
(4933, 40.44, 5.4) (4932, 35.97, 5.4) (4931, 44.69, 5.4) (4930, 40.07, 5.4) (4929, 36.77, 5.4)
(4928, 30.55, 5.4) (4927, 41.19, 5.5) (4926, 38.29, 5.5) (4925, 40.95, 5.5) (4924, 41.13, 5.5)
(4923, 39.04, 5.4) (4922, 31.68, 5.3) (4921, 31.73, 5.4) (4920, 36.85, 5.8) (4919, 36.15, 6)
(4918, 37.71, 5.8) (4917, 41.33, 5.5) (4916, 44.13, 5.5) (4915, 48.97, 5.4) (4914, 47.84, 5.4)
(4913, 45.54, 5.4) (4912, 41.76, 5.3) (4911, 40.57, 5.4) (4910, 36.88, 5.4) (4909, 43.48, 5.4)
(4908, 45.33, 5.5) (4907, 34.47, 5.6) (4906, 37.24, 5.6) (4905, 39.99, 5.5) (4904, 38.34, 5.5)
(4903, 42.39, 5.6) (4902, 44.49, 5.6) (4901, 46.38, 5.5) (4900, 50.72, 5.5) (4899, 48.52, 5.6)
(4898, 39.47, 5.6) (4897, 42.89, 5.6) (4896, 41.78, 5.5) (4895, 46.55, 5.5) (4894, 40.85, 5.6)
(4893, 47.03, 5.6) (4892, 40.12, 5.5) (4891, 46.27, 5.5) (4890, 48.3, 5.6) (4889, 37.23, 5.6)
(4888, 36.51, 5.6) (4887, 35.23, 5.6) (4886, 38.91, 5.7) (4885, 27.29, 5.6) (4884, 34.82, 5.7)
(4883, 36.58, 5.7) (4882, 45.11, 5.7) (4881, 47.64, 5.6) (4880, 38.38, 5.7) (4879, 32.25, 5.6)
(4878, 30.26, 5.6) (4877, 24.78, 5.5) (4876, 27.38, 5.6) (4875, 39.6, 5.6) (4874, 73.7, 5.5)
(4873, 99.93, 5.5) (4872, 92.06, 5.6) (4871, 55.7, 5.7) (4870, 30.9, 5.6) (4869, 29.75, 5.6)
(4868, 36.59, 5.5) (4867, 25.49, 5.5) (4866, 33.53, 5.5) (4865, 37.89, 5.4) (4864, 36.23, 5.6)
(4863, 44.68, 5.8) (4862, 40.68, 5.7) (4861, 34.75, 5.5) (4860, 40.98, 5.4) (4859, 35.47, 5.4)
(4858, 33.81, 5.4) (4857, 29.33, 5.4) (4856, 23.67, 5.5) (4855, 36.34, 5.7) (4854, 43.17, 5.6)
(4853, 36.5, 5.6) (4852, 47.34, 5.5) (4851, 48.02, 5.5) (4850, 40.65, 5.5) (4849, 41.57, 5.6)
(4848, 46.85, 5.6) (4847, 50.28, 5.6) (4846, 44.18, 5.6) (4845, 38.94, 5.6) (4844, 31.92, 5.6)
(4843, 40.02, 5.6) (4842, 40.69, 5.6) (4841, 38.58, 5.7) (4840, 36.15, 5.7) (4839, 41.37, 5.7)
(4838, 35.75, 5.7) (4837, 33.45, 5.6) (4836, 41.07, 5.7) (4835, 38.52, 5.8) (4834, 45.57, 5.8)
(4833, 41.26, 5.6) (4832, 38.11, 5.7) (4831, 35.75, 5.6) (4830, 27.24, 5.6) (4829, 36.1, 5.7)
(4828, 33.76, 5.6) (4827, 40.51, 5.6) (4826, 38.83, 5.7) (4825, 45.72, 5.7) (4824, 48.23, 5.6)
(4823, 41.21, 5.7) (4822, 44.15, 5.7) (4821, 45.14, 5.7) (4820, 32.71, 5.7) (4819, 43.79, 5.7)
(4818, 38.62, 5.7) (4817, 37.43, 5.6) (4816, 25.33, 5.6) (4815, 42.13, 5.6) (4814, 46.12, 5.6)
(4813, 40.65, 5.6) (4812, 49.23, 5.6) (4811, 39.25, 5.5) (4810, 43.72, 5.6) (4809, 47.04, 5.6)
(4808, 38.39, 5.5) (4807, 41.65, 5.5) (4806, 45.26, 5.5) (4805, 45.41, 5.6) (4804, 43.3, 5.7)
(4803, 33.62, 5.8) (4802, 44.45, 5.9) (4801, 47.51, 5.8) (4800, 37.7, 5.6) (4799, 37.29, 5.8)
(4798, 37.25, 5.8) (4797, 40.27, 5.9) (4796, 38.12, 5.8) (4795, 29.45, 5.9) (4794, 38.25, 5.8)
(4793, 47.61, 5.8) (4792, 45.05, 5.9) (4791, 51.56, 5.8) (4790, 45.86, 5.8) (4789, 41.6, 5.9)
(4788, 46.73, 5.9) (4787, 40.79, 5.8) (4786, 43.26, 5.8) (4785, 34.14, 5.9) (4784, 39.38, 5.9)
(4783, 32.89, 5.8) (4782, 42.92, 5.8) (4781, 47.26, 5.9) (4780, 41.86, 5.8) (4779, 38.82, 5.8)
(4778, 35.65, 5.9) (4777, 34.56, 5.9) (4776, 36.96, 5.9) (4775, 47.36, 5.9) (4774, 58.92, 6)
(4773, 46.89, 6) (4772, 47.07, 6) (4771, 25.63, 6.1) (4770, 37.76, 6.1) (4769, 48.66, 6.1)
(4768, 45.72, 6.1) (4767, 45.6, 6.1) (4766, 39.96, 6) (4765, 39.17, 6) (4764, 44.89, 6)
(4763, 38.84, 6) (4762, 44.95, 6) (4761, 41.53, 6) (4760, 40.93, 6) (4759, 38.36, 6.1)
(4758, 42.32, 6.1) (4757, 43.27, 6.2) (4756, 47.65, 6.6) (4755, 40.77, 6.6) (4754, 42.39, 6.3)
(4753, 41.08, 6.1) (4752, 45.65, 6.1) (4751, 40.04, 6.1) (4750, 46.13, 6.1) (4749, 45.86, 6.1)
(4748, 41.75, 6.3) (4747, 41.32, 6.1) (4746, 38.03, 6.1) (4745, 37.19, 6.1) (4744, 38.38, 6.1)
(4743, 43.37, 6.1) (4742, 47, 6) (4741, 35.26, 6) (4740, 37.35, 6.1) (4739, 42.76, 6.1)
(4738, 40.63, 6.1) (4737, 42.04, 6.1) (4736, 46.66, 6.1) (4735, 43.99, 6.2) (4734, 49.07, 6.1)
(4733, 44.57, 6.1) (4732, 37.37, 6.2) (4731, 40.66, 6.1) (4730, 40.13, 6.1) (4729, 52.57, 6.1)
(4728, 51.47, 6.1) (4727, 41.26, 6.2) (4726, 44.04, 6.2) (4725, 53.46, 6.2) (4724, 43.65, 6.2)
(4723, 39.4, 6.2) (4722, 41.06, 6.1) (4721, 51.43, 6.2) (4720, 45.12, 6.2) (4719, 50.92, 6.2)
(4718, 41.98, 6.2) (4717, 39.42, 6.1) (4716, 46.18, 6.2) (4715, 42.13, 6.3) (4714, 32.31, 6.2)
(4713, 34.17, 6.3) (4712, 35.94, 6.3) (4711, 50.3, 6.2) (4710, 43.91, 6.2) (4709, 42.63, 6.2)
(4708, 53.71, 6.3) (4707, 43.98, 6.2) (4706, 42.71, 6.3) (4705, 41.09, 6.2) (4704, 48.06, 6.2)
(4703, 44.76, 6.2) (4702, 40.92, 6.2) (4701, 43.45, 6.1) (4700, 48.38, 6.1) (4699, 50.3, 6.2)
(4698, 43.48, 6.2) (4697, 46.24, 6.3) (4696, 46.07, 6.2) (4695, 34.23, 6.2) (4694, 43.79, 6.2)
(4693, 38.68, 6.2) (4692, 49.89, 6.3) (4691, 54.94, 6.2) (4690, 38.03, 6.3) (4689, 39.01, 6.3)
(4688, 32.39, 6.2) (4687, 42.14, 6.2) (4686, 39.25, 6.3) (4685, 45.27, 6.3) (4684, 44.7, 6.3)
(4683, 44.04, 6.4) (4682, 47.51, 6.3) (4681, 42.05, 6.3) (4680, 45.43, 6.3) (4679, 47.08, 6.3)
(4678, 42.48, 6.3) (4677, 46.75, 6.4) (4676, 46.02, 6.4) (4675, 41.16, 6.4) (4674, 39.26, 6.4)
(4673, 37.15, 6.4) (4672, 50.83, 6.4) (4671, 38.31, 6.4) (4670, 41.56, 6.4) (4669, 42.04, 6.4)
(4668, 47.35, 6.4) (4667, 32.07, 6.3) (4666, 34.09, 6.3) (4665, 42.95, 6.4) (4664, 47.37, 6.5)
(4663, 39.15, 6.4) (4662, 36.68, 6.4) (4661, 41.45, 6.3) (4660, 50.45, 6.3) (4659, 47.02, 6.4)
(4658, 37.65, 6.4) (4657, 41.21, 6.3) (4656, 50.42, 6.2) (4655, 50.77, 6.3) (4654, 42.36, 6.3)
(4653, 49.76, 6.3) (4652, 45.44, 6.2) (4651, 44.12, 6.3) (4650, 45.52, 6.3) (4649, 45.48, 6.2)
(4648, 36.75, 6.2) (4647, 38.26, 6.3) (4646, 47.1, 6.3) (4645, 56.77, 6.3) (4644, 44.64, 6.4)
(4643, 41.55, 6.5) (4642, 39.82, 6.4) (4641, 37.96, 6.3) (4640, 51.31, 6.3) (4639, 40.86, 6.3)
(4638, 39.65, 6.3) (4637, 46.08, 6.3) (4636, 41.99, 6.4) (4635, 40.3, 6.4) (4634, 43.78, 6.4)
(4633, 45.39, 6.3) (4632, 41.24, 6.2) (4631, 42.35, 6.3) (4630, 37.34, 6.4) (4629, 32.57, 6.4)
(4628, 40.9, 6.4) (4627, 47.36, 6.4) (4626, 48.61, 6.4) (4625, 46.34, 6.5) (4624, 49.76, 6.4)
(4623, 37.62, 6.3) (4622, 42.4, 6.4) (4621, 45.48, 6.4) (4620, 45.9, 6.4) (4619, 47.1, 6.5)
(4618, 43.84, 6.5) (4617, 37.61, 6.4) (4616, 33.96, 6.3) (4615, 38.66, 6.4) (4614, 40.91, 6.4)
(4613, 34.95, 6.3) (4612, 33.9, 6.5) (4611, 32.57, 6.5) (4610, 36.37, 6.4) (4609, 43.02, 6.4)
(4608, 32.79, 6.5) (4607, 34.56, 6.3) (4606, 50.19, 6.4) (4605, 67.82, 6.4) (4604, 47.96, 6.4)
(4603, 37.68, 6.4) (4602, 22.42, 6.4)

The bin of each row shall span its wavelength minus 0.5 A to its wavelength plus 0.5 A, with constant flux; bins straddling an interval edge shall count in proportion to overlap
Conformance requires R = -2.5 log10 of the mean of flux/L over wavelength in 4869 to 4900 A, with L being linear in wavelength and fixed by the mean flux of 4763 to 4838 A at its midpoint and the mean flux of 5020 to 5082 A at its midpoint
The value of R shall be -0.08 mag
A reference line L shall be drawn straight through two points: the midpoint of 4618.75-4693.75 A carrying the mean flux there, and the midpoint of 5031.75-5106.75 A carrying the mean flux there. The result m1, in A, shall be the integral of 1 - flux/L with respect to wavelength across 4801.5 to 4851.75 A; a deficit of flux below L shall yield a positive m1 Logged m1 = 2.3 A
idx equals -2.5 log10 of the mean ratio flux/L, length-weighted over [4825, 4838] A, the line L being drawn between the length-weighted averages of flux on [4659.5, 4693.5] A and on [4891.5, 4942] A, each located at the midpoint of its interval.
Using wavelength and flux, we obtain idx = 0.11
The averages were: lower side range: 42.6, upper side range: 41.4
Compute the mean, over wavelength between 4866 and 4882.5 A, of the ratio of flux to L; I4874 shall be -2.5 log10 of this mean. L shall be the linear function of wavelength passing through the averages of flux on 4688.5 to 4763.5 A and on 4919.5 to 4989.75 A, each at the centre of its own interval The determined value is -0.11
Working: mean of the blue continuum 43.2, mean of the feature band 45.2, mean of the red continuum 39.8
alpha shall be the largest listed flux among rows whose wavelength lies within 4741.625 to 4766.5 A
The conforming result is 47.65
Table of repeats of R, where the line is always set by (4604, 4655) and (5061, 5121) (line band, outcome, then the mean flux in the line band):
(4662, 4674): 0.046 mag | 40.9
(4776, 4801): 0.054 mag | 40.4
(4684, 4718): -0.009 mag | 43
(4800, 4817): 0.016 mag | 41.8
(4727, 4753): -0.004 mag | 42.7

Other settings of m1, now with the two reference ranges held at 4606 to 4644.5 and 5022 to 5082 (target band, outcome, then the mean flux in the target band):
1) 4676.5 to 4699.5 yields -1.4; 43.6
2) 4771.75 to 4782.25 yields -0.6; 43.4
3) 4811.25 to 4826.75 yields 0.0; 41.2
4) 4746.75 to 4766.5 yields -0.6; 42.4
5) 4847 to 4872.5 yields 0.6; 40.3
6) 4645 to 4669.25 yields -1.3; 43.4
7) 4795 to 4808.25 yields 0.2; 40.4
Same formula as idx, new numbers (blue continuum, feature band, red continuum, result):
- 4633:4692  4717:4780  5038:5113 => 0.00 mag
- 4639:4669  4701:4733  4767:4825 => -0.03 mag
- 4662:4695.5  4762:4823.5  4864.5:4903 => 0.03 mag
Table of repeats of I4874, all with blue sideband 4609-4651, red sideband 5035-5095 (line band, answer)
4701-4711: -0.075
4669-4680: -0.031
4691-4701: -0.079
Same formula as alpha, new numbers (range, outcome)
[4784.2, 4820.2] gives 51.56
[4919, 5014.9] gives 51.46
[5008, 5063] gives 47.51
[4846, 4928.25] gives 99.93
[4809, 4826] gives 49.23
